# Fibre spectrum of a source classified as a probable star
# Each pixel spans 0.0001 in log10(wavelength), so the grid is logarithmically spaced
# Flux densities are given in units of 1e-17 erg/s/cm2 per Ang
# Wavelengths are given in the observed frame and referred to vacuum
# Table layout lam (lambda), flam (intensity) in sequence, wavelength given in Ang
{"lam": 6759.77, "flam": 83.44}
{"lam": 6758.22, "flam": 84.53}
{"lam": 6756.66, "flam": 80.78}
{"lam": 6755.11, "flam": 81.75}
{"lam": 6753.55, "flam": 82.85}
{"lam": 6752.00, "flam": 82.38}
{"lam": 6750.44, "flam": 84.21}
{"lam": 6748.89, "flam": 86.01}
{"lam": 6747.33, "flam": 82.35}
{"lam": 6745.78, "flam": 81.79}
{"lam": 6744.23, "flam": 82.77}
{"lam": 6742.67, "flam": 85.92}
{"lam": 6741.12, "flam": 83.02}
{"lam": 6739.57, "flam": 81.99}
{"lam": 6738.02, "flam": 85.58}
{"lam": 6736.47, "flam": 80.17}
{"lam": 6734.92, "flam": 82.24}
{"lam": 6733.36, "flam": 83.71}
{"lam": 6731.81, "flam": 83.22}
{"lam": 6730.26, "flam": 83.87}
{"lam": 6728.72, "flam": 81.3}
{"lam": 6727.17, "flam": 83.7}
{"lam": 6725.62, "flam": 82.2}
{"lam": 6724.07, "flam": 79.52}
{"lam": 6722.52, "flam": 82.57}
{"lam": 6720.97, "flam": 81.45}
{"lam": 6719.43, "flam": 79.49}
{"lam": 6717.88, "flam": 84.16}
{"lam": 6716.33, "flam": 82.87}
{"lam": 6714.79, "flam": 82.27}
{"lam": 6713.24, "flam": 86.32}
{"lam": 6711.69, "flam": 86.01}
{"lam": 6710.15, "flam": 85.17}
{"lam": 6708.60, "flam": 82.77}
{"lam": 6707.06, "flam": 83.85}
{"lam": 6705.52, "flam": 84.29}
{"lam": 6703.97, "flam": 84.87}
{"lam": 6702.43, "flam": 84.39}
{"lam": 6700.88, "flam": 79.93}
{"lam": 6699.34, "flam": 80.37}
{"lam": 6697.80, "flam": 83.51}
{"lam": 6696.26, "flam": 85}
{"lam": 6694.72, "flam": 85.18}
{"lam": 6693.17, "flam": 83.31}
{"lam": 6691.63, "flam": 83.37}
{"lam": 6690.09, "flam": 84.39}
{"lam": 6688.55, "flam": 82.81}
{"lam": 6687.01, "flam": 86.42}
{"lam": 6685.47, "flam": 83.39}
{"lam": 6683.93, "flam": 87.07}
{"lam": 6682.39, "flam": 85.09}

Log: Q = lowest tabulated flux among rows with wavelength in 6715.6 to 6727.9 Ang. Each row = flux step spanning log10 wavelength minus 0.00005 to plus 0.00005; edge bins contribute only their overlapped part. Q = 79.49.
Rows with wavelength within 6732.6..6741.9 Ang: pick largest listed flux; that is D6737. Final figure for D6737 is 85.58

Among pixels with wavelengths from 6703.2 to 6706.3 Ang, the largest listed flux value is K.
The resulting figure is 84.87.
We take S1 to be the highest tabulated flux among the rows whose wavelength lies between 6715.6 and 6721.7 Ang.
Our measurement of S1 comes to 84.16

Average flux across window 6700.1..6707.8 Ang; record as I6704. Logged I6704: 83.4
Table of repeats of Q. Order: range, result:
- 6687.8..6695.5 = 82.81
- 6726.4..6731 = 81.3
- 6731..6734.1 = 83.22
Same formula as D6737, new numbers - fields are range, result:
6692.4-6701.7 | 85.18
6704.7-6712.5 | 86.01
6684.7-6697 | 86.42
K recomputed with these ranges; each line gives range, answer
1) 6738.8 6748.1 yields 85.92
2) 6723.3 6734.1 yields 83.87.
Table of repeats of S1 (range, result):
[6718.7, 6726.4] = 82.57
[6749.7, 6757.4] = 84.21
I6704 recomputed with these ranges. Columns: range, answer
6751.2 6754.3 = 82.6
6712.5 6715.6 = 84.3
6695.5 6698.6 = 84.3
